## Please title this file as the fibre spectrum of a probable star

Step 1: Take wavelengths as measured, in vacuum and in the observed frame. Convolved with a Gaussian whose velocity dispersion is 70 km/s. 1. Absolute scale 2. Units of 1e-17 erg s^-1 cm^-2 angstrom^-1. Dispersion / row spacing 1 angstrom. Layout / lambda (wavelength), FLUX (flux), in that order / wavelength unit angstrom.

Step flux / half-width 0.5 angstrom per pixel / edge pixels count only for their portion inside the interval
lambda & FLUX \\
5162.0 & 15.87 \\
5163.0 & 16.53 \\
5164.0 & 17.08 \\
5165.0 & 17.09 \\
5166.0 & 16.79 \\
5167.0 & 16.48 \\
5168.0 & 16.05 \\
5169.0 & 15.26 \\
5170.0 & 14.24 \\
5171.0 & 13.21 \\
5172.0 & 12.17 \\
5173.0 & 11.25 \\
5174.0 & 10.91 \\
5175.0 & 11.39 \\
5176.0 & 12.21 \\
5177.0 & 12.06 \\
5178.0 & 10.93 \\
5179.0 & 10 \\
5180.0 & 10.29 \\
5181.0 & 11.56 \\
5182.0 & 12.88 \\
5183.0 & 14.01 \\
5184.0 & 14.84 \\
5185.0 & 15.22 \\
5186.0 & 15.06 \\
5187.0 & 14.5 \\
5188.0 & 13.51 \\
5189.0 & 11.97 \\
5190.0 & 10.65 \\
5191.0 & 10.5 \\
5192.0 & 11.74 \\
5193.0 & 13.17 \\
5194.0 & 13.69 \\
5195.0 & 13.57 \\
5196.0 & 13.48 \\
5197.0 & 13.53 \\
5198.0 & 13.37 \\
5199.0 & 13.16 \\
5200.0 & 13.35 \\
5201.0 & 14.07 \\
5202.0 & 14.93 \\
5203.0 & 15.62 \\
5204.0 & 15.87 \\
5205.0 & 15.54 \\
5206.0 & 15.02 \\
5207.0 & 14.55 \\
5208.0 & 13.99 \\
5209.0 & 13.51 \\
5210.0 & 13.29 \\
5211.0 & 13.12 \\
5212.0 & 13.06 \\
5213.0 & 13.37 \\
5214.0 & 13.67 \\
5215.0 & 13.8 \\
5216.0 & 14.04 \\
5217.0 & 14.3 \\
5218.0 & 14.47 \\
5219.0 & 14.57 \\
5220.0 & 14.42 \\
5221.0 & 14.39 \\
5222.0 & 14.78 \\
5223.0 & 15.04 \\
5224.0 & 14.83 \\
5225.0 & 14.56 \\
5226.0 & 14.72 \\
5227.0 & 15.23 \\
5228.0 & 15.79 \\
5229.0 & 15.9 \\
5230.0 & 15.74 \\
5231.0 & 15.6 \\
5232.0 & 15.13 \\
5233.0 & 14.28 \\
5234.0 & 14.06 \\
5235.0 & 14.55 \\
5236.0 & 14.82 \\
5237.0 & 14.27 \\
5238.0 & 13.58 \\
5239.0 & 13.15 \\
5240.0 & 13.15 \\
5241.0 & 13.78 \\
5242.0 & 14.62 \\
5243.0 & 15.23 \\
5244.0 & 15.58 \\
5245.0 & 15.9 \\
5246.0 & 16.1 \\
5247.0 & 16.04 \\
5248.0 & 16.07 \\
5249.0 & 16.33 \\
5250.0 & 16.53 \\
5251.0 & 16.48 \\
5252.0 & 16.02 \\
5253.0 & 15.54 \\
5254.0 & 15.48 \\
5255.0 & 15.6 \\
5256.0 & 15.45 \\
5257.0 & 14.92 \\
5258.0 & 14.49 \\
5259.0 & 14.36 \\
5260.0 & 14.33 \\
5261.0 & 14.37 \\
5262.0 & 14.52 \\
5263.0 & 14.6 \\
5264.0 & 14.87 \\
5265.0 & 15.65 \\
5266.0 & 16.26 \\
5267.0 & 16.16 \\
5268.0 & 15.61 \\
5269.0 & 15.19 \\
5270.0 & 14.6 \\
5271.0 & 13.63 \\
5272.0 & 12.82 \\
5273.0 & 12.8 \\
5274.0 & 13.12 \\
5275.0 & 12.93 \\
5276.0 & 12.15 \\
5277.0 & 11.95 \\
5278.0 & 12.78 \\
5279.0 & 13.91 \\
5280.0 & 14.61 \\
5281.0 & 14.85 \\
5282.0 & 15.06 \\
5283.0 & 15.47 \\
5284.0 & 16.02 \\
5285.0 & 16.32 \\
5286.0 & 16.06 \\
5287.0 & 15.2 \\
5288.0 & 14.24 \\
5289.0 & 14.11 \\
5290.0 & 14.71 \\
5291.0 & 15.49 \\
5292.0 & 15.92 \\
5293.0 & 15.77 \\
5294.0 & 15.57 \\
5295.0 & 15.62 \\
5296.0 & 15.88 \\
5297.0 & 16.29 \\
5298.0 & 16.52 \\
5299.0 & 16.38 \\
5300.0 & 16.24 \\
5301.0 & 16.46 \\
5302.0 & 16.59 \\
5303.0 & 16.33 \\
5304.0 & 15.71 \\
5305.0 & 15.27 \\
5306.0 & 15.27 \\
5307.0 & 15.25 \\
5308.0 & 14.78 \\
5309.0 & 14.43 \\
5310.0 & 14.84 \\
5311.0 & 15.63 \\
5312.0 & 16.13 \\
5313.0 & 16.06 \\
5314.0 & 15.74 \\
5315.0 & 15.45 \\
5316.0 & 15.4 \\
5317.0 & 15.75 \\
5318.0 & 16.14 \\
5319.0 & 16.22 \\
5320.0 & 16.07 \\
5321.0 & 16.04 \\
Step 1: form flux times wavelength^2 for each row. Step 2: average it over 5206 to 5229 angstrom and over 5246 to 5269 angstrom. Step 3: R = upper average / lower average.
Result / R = 1.1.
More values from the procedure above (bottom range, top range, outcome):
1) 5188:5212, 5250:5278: 1.10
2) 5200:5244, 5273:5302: 1.06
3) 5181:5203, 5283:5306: 1.22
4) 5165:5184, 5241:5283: 1.18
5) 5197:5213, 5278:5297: 1.11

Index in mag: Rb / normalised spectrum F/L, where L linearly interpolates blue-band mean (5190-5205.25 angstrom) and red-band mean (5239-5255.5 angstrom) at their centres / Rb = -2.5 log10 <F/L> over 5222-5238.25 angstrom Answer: -0.01 mag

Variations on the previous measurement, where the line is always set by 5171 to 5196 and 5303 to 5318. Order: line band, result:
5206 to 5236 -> -0.09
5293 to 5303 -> -0.07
